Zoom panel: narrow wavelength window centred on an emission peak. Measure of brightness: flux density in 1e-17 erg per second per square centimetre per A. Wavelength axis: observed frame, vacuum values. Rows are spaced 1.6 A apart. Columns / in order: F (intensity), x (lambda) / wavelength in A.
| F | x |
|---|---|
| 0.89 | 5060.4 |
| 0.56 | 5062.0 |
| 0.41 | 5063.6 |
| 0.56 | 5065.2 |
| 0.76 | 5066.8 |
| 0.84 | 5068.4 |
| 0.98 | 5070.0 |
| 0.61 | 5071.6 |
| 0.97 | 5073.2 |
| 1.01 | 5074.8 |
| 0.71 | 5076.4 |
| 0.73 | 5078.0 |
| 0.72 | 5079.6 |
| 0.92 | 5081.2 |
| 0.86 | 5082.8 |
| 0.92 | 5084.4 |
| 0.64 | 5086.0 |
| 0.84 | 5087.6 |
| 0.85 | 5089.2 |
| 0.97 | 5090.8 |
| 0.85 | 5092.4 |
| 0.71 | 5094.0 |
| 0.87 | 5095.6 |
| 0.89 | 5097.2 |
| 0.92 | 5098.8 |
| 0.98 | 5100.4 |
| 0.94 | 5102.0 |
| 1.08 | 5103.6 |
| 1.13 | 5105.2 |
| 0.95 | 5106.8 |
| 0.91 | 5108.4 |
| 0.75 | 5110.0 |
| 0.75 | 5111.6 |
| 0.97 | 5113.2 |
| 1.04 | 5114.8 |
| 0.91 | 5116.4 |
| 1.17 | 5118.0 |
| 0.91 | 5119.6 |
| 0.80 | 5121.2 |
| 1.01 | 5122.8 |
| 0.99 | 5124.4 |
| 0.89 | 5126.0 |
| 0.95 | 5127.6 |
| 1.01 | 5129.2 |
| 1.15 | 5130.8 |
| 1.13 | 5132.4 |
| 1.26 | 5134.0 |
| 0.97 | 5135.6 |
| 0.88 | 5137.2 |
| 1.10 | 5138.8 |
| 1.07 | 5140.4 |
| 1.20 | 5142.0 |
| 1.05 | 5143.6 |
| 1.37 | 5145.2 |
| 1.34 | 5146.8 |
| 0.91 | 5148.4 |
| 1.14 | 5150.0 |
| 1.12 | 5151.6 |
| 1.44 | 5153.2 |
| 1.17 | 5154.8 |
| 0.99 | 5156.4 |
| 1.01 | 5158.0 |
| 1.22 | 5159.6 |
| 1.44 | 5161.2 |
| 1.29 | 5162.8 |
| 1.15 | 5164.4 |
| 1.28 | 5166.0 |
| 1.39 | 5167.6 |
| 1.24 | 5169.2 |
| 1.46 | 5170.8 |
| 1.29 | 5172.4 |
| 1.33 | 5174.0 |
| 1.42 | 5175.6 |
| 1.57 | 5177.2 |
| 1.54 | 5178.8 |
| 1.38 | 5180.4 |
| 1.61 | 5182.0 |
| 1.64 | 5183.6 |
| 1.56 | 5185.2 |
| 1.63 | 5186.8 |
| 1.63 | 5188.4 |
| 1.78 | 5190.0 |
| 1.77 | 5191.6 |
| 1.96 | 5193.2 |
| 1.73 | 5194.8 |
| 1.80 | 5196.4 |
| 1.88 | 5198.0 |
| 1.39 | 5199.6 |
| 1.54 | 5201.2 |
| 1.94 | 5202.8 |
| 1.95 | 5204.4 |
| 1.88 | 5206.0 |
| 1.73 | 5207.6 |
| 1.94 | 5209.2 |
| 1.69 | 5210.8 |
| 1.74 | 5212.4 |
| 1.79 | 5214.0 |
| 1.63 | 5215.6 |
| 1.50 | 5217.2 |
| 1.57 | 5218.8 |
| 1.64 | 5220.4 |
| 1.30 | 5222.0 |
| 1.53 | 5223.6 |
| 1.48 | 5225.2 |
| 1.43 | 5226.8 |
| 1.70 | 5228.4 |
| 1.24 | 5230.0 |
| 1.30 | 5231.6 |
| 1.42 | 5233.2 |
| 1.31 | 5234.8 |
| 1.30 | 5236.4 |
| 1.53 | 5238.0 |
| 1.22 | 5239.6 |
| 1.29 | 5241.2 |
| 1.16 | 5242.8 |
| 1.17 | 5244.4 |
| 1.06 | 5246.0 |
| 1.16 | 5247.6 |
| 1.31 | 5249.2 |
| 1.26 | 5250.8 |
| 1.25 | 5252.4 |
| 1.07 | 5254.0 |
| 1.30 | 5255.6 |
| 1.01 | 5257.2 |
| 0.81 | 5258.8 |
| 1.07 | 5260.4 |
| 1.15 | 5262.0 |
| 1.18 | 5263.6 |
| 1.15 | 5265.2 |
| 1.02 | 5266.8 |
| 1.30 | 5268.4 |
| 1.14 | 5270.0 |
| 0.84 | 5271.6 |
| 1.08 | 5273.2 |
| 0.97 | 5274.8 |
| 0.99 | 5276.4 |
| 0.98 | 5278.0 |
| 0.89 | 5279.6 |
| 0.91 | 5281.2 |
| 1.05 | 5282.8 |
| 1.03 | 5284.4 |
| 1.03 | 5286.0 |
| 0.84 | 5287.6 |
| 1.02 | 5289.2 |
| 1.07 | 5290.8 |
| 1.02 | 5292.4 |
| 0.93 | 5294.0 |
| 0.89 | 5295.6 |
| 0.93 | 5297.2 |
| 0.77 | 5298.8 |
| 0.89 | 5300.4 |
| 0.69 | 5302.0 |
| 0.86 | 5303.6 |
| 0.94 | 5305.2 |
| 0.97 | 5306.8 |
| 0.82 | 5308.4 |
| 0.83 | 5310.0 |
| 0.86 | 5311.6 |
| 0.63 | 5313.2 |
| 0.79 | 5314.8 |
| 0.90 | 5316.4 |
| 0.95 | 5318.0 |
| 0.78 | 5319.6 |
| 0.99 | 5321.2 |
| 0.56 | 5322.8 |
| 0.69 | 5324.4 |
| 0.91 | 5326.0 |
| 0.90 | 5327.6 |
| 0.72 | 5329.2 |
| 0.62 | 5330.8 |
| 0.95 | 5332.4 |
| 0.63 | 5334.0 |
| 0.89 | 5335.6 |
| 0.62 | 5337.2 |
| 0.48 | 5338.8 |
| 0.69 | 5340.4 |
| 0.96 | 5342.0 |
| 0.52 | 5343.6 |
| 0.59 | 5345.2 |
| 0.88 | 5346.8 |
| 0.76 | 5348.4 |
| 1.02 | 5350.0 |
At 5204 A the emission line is C IV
